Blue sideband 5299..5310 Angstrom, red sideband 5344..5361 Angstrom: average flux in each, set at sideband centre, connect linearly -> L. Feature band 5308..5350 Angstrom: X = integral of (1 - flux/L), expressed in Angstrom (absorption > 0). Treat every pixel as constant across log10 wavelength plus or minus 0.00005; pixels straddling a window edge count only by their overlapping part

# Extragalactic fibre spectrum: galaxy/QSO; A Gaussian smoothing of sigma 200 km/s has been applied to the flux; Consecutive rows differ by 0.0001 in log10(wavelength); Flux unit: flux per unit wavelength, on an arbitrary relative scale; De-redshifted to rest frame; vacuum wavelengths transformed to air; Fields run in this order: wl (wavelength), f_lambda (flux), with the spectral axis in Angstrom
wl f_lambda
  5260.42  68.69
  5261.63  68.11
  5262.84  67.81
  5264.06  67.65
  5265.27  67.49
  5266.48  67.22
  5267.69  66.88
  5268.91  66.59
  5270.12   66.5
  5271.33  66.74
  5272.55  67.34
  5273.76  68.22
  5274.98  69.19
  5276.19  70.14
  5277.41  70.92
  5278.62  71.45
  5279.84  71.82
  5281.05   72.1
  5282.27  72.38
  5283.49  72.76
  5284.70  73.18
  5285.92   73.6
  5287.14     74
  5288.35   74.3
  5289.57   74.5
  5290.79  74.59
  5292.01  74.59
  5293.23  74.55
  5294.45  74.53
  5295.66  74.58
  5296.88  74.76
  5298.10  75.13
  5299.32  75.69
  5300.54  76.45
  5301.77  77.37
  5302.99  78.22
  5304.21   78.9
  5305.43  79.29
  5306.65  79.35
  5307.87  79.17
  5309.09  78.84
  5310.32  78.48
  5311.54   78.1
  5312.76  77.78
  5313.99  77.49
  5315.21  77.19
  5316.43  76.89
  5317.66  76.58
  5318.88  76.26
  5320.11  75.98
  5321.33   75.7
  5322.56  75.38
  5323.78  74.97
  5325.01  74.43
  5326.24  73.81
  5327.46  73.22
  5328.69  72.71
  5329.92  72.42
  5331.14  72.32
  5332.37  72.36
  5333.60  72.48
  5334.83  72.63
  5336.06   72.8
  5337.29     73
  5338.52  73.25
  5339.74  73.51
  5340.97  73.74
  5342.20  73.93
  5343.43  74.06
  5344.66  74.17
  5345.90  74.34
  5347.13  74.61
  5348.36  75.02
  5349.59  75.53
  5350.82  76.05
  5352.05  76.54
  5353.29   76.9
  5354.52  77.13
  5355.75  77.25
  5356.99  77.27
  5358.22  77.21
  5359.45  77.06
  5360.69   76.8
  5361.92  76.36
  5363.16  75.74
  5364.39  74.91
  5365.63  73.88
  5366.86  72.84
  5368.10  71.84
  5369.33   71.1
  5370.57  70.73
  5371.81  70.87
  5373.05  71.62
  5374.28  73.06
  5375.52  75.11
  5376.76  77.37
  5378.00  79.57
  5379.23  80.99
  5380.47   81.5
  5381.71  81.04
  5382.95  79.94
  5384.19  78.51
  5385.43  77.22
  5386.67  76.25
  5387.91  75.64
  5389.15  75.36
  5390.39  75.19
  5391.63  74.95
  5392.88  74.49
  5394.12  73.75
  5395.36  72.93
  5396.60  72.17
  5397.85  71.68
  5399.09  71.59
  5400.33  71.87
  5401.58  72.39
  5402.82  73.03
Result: 1.22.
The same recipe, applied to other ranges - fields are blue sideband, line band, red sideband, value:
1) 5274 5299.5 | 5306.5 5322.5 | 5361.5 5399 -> -0.8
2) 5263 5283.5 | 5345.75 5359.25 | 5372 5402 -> -0.5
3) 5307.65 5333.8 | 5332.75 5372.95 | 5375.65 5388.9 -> 1.4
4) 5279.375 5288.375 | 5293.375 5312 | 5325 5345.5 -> -1.0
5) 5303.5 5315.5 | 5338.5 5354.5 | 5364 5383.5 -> 0.4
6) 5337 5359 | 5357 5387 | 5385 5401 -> -0.5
